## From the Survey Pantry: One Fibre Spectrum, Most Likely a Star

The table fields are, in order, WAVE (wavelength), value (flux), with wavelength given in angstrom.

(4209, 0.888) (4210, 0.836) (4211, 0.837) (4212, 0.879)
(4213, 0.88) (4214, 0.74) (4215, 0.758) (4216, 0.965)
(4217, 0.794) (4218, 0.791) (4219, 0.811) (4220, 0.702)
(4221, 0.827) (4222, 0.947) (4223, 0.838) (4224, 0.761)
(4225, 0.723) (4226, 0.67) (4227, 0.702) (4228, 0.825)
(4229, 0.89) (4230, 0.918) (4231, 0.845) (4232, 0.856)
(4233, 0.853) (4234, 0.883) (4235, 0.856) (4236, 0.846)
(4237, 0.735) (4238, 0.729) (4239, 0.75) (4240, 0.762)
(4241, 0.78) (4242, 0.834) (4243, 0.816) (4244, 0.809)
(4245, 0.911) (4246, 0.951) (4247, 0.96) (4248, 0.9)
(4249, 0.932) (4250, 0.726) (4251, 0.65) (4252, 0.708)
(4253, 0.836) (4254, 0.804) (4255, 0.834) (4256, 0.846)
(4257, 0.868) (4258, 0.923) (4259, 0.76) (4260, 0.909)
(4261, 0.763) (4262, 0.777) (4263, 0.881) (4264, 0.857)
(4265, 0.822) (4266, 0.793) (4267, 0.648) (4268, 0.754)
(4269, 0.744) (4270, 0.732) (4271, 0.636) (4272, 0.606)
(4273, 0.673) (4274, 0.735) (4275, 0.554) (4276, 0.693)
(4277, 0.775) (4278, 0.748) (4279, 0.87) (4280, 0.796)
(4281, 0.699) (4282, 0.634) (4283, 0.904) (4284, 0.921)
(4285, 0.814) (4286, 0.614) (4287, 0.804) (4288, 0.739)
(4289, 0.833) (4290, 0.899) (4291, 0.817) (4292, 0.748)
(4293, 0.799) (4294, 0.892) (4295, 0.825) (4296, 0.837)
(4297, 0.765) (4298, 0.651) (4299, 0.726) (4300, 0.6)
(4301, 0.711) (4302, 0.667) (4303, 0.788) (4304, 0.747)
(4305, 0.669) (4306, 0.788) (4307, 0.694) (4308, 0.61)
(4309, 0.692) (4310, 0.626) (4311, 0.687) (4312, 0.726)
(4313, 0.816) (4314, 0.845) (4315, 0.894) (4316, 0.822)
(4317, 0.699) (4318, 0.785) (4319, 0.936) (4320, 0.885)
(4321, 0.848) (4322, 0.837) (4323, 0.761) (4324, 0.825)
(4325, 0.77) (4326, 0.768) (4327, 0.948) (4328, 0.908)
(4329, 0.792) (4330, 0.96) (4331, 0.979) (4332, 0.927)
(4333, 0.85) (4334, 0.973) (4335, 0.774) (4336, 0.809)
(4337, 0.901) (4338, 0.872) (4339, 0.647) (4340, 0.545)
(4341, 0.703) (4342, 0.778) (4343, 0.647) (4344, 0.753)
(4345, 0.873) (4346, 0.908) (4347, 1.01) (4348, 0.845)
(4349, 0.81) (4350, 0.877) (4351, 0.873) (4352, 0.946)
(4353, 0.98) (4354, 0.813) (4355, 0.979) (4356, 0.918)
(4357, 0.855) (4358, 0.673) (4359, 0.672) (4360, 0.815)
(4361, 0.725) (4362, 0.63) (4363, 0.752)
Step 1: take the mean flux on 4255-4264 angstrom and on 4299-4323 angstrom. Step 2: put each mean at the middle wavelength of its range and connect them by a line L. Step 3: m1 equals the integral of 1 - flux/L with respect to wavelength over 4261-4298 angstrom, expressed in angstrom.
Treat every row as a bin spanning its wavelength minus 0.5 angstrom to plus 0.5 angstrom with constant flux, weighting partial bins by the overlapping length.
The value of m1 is 1.9 angstrom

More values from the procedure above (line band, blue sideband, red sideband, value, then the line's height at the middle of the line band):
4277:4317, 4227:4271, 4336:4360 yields 2.8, 0.819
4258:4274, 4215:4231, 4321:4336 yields 1.3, 0.831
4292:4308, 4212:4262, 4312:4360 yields 1.7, 0.829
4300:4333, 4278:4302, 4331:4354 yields 0.6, 0.805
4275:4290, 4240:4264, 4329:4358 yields 1.2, 0.837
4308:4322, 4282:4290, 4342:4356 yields 0.8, 0.831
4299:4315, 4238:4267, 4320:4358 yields 2.3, 0.836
